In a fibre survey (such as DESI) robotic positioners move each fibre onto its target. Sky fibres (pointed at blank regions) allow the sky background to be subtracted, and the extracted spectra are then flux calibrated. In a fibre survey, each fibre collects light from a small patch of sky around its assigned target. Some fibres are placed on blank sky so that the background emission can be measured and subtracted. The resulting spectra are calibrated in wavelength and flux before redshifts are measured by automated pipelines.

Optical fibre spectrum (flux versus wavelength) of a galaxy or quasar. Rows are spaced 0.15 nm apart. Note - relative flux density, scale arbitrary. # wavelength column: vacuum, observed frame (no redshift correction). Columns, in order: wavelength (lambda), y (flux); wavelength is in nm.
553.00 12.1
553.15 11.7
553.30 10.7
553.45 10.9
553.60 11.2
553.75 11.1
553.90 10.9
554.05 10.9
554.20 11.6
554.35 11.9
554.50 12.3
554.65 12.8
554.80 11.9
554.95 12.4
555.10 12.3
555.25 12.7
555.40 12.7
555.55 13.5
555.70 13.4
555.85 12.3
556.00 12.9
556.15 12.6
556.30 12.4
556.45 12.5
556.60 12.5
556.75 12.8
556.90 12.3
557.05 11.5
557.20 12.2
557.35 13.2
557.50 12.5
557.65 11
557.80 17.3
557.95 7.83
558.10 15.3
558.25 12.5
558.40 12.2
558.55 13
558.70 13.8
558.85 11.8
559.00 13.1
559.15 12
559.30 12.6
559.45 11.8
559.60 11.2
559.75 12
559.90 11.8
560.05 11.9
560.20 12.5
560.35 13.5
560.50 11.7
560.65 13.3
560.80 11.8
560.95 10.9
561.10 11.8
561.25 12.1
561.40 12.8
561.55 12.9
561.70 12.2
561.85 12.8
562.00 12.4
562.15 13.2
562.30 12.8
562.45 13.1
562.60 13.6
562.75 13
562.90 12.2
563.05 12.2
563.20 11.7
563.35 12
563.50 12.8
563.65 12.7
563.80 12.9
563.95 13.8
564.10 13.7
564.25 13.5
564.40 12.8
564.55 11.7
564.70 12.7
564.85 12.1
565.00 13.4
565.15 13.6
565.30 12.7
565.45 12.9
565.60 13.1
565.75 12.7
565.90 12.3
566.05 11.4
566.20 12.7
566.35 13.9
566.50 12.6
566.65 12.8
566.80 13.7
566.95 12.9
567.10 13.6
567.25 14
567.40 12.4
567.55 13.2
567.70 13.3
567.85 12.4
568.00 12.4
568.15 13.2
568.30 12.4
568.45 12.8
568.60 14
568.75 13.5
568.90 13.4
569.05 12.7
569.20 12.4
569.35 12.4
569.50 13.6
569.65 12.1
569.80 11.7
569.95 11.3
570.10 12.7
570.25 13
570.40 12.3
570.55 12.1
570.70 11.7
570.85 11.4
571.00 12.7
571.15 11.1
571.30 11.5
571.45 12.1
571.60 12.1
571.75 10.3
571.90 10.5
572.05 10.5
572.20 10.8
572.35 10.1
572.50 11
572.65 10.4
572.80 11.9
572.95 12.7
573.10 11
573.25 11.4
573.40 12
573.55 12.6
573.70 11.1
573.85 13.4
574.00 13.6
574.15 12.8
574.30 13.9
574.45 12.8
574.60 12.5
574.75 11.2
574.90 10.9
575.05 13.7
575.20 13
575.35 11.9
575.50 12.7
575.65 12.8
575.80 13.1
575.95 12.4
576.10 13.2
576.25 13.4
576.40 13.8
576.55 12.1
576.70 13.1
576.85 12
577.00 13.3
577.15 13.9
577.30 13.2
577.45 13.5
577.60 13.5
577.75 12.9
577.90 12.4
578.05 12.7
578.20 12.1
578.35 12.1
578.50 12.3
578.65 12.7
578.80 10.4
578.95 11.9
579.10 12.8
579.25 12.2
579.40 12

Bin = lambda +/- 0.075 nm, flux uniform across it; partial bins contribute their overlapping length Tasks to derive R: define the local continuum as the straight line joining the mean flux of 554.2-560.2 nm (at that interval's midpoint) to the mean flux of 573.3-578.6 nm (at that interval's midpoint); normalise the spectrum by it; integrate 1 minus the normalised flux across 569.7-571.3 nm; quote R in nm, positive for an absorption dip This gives 0.086 nm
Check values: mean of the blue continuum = 12.5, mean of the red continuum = 12.7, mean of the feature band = 12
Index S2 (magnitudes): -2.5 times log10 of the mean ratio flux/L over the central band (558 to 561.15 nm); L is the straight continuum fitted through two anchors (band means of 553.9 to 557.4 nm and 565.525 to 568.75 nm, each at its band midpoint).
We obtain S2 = 0.02 mag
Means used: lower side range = 12.4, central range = 12.4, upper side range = 13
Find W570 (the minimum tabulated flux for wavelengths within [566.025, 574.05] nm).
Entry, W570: 10.1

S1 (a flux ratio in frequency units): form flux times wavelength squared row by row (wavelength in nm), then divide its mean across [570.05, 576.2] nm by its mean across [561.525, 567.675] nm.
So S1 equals 0.96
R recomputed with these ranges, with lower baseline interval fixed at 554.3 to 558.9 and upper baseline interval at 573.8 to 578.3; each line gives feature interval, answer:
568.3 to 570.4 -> 0.01 nm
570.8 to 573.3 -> 0.30 nm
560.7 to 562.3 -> 0.04 nm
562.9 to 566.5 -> -0.01 nm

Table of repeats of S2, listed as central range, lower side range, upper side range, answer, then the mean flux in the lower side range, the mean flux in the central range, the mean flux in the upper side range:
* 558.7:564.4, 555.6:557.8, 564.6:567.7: 0.023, 12.6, 12.5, 12.9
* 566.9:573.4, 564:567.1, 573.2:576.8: 0.053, 12.9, 12.2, 12.6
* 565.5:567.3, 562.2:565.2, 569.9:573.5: -0.050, 12.8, 13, 11.5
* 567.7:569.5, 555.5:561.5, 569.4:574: -0.089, 12.5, 12.9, 11.7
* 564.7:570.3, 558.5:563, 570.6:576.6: -0.052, 12.4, 12.8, 12.1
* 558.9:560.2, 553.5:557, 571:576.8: 0.012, 12.2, 12.1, 12.1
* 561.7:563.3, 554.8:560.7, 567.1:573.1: -0.024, 12.5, 12.7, 12.2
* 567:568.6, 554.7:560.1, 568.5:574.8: -0.072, 12.5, 13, 12.1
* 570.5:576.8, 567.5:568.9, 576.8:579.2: 0.063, 13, 12.1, 12.6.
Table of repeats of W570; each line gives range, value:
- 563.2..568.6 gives 11.4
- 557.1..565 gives 7.83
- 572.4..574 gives 10.4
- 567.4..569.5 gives 12.4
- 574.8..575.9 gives 10.9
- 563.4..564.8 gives 11.7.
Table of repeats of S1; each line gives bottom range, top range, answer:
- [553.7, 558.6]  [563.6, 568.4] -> 1.08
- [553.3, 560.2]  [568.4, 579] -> 1.06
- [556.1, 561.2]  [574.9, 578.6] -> 1.11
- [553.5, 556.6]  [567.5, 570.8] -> 1.09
